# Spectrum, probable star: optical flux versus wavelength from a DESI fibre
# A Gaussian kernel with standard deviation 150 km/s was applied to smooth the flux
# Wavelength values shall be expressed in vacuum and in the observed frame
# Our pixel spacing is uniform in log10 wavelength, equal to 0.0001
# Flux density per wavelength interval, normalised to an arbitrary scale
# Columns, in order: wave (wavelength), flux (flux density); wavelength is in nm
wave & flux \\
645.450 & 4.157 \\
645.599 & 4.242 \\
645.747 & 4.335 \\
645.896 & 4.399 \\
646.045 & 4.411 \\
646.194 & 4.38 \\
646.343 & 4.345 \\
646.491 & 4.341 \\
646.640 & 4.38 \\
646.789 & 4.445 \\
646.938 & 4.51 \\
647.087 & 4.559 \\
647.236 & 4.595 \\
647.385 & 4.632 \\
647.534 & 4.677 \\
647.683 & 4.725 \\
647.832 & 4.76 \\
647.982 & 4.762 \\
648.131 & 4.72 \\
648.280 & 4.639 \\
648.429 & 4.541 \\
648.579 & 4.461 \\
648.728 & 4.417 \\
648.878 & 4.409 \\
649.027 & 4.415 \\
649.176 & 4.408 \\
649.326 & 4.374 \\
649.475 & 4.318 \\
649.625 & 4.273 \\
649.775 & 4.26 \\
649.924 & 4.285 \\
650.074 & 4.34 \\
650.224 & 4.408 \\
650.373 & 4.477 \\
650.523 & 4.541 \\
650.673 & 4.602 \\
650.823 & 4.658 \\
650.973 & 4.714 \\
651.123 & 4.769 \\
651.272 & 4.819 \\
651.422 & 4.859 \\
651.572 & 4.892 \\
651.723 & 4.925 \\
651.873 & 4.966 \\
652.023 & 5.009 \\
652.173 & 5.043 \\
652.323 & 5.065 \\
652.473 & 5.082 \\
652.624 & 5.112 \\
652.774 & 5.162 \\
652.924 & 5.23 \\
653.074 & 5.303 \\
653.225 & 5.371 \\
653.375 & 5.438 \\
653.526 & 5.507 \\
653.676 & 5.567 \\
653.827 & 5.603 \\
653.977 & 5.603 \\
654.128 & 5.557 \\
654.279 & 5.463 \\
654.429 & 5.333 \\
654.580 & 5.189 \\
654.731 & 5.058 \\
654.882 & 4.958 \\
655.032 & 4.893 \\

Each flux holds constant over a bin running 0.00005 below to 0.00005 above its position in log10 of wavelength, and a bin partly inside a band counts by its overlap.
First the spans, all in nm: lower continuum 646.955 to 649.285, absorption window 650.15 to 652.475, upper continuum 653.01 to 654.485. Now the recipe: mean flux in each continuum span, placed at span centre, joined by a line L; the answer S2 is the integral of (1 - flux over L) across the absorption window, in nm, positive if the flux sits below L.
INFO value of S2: 0.14 nm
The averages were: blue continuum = 4.58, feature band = 4.79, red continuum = 5.48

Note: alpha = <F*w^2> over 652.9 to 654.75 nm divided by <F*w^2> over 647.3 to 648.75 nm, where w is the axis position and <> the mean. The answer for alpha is 1.19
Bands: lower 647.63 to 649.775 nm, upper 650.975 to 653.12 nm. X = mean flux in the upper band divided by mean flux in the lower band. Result 1.11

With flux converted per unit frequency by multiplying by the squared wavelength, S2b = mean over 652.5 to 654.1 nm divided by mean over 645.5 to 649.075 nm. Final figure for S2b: 1.2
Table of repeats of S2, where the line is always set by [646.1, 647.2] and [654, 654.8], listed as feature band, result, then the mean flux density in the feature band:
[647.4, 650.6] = 0.14 nm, 4.49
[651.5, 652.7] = 0.01 nm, 5.01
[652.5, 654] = -0.05 nm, 5.37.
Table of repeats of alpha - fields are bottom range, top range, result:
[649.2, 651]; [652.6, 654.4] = 1.24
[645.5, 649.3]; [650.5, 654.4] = 1.16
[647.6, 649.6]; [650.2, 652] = 1.05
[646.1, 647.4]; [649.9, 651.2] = 1.03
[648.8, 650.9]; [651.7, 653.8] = 1.19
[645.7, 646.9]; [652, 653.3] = 1.20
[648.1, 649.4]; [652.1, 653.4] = 1.17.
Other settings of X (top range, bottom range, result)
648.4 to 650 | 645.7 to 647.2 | 0.99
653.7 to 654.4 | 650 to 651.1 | 1.22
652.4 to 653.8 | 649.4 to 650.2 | 1.24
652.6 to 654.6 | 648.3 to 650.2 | 1.23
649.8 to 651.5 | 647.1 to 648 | 0.98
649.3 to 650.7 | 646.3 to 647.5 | 0.98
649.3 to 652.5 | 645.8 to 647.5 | 1.05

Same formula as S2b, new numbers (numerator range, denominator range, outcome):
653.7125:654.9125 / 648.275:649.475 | 1.23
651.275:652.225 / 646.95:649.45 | 1.09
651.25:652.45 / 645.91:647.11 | 1.14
